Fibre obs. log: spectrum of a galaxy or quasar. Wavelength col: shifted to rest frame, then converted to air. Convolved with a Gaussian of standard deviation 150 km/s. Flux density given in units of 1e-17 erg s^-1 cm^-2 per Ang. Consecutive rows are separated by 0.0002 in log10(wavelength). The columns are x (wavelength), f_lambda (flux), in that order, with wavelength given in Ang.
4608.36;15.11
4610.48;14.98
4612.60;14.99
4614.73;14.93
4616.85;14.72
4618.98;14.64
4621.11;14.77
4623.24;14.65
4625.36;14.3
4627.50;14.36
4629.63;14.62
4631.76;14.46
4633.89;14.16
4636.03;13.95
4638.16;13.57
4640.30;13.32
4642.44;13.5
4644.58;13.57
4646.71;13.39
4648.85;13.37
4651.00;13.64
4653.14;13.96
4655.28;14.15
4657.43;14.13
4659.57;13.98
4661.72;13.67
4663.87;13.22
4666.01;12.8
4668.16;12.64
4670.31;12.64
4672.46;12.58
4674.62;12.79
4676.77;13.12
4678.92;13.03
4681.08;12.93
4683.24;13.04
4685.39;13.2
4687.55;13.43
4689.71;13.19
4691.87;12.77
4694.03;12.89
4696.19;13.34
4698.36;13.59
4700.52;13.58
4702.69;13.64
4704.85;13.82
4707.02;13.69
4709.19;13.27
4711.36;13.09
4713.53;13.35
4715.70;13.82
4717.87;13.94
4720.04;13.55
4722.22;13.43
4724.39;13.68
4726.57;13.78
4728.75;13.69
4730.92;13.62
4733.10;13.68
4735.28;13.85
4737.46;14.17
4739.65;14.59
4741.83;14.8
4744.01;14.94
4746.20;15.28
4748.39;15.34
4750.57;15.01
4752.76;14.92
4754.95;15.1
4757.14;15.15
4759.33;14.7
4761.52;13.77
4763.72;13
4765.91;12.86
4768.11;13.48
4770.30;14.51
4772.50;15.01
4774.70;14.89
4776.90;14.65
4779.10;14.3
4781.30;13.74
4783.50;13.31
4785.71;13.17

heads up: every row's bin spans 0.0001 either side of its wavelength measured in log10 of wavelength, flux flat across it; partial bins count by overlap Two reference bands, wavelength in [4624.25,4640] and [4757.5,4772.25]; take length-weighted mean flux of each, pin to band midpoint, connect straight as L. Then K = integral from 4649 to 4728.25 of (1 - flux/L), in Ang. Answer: 3.7 Ang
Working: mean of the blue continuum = 14.2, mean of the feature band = 13.4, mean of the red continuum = 13.9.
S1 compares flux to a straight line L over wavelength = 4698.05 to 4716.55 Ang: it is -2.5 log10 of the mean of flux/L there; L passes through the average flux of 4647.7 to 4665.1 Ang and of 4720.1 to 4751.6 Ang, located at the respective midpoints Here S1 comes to 0.04 mag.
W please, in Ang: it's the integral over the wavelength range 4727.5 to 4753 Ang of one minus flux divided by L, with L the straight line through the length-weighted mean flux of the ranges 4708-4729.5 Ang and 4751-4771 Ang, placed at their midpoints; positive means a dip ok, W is -1.1 Ang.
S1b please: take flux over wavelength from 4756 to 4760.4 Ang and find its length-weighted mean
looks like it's 14.9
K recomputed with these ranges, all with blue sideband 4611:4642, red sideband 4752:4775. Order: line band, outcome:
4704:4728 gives 1.2 Ang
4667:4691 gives 2.3 Ang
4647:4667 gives 1.0 Ang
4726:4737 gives 0.4 Ang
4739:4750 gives -0.6 Ang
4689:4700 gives 0.9 Ang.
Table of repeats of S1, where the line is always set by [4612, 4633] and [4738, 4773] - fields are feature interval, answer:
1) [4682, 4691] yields 0.11 mag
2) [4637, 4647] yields 0.09 mag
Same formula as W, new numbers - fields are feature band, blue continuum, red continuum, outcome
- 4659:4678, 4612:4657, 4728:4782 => 1.6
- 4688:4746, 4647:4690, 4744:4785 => 0.6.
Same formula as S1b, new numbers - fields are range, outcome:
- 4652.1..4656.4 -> 14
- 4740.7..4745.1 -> 14.9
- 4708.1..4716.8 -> 13.4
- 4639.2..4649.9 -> 13.4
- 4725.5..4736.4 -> 13.7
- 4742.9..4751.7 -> 15.1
